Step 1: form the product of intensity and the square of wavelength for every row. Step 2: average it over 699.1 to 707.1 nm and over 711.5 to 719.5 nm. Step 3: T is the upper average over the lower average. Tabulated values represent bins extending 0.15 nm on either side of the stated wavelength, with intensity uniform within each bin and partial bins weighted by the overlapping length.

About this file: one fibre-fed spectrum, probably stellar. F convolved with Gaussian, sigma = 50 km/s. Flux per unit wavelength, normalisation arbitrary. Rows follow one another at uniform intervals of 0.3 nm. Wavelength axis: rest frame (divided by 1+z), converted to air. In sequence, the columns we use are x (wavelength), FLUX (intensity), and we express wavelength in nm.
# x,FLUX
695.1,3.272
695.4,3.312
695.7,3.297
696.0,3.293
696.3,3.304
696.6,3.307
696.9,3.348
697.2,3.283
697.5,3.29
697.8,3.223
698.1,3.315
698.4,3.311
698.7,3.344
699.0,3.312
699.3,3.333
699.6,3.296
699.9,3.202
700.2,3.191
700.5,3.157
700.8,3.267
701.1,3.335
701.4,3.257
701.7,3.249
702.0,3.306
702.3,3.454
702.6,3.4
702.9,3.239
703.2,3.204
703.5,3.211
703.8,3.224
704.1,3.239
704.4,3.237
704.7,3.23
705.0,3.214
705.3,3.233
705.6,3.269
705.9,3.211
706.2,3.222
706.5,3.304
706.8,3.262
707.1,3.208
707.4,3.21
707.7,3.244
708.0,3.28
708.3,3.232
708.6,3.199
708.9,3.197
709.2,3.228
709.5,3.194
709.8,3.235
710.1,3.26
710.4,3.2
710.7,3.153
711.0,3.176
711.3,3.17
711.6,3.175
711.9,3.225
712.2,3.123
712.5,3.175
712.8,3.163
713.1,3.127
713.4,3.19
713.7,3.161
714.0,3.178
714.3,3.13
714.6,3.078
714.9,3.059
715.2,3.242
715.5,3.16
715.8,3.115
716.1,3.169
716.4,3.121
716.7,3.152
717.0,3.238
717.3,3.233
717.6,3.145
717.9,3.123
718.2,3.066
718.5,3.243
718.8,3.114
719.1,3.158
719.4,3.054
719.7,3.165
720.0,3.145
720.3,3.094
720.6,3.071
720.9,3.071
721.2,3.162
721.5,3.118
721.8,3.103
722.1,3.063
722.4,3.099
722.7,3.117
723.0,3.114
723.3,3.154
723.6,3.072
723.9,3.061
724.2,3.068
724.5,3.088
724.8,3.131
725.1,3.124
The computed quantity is 1.00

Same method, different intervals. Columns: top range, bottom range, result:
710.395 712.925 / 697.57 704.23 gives 1.00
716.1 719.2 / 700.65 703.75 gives 1.00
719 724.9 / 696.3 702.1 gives 1.01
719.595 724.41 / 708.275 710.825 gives 1.00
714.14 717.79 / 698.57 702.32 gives 1.00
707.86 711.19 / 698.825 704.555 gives 1.00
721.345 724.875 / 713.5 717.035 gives 1.01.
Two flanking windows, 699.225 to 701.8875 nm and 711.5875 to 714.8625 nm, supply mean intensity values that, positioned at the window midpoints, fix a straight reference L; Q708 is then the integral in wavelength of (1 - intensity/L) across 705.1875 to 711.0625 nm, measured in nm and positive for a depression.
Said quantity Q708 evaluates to -0.06 nm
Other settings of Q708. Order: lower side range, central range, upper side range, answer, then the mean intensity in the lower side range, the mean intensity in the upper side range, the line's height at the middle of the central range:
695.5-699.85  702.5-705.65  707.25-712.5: 0.009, 3.3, 3.21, 3.25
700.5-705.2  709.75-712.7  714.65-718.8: 0.011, 3.27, 3.16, 3.2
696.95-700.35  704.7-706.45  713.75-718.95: -0.001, 3.28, 3.15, 3.23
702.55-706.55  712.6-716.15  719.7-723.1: 0.017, 3.24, 3.11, 3.16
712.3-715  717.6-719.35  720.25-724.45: -0.011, 3.14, 3.1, 3.12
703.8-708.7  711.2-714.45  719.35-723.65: 0.017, 3.24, 3.11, 3.18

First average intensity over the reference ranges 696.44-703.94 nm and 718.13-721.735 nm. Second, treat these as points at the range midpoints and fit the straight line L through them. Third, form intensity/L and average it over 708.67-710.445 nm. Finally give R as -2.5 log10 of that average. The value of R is 0.00 mag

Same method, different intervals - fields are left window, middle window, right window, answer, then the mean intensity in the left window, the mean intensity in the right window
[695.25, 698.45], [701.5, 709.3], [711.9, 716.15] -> -0.01 mag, 3.3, 3.15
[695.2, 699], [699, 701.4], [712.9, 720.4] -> 0.01 mag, 3.3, 3.15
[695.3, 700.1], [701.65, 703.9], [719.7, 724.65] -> -0.01 mag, 3.3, 3.1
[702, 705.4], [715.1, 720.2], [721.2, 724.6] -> 0.00 mag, 3.26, 3.1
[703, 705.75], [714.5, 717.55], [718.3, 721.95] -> 0.00 mag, 3.23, 3.12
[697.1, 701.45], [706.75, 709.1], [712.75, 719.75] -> -0.01 mag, 3.27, 3.15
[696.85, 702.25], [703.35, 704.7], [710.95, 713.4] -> 0.00 mag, 3.28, 3.17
